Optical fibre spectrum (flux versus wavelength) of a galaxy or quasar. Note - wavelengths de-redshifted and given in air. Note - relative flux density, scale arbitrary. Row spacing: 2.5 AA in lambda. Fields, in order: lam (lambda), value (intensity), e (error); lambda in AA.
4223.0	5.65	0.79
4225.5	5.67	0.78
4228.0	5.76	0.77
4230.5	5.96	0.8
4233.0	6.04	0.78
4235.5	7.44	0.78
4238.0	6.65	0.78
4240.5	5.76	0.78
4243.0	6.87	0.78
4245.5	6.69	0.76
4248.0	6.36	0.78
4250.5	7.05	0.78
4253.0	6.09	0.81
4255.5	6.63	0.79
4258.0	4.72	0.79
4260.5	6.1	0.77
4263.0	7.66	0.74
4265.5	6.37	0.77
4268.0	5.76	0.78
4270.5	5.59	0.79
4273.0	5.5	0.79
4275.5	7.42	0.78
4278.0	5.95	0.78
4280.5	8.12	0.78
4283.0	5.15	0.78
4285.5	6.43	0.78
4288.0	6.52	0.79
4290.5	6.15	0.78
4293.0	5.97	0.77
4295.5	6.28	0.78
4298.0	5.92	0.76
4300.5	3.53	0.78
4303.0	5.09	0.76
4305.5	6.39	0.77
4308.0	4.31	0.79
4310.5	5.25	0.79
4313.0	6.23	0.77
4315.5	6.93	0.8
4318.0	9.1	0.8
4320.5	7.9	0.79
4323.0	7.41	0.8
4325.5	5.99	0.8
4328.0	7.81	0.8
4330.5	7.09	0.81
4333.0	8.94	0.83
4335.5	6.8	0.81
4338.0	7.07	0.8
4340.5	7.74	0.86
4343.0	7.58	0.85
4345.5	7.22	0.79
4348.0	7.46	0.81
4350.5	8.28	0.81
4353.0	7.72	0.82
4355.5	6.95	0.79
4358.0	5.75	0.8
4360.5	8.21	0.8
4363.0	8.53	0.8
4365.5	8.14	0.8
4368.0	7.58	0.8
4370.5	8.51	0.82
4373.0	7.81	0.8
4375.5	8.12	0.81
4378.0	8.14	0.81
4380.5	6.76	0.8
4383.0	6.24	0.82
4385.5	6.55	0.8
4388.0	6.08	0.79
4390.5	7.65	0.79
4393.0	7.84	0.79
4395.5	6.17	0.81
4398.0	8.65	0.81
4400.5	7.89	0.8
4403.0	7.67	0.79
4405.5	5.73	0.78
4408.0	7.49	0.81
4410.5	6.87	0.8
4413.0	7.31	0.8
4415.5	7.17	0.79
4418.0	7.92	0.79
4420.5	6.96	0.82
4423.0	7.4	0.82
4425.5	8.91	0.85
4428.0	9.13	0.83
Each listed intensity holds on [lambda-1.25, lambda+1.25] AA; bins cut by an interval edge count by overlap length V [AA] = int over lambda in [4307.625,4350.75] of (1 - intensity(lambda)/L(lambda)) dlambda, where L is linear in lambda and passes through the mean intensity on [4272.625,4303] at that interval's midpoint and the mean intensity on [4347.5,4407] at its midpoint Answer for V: -3.2 AA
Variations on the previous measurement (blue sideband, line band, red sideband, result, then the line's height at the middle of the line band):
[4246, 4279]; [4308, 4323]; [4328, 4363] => 0.4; 7.05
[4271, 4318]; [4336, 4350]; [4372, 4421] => -1.7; 6.61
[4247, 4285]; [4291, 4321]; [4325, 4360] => 3.7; 6.86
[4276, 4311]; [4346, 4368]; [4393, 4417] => -3.2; 6.65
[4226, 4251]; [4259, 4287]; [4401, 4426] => 1.0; 6.59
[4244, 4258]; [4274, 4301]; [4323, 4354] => 2.5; 6.85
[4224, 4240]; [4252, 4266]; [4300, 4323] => -0.1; 6.23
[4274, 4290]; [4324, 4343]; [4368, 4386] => -0.8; 7.07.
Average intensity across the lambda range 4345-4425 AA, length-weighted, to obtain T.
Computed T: 7.41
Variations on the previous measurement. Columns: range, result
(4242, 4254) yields 6.62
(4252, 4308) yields 6.02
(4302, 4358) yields 7.04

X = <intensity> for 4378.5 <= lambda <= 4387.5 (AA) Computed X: 6.62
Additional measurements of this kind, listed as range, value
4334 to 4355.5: 7.47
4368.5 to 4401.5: 7.42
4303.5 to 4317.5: 5.96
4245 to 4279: 6.27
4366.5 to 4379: 8.03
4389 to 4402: 7.61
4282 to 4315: 5.67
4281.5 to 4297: 6.11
